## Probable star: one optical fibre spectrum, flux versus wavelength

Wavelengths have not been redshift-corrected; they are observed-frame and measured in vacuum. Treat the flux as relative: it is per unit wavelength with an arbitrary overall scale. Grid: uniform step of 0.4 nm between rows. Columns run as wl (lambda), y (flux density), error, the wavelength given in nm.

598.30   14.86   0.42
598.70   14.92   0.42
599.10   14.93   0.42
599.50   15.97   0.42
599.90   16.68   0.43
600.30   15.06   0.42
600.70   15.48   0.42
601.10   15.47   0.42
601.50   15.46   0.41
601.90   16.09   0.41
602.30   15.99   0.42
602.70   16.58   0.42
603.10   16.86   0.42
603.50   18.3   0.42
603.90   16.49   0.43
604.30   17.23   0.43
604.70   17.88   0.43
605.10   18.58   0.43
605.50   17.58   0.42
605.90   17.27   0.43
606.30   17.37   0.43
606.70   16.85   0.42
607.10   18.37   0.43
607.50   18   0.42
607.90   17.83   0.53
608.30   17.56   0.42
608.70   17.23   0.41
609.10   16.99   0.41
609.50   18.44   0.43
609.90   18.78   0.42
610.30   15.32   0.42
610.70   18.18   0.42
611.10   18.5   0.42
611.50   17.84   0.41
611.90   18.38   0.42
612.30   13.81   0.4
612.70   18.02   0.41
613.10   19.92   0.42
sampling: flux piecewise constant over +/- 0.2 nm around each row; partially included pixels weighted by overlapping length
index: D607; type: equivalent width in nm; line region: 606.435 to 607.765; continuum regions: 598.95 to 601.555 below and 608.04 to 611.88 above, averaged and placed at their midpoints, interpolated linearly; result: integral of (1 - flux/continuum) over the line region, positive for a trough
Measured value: -0.05 nm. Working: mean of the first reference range 15.6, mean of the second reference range 17.7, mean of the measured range 17.7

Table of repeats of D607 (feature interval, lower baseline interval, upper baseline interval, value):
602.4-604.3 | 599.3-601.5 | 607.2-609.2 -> -0.07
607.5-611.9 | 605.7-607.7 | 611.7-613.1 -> -0.09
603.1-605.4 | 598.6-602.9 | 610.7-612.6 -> -0.20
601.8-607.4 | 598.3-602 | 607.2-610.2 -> -0.20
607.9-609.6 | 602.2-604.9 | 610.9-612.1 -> 0.03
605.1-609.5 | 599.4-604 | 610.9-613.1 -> -0.17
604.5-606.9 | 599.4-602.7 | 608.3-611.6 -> -0.12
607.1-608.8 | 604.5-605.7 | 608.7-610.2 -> 0.01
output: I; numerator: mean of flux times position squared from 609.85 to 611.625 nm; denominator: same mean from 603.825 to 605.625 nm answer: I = 1.0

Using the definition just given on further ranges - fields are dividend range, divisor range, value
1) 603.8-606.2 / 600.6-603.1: 1.11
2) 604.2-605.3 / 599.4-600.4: 1.14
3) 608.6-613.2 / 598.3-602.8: 1.16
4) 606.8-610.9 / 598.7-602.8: 1.15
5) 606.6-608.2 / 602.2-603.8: 1.07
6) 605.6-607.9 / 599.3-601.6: 1.14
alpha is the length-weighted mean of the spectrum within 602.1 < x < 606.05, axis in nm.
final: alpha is 17.3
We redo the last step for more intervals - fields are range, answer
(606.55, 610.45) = 17.6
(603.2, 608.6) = 17.6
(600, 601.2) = 15.4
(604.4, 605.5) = 18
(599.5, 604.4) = 16.3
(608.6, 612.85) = 17.4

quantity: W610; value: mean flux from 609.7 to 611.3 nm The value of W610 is 17.7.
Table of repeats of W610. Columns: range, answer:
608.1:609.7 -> 17.6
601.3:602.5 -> 15.8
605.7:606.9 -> 17.2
